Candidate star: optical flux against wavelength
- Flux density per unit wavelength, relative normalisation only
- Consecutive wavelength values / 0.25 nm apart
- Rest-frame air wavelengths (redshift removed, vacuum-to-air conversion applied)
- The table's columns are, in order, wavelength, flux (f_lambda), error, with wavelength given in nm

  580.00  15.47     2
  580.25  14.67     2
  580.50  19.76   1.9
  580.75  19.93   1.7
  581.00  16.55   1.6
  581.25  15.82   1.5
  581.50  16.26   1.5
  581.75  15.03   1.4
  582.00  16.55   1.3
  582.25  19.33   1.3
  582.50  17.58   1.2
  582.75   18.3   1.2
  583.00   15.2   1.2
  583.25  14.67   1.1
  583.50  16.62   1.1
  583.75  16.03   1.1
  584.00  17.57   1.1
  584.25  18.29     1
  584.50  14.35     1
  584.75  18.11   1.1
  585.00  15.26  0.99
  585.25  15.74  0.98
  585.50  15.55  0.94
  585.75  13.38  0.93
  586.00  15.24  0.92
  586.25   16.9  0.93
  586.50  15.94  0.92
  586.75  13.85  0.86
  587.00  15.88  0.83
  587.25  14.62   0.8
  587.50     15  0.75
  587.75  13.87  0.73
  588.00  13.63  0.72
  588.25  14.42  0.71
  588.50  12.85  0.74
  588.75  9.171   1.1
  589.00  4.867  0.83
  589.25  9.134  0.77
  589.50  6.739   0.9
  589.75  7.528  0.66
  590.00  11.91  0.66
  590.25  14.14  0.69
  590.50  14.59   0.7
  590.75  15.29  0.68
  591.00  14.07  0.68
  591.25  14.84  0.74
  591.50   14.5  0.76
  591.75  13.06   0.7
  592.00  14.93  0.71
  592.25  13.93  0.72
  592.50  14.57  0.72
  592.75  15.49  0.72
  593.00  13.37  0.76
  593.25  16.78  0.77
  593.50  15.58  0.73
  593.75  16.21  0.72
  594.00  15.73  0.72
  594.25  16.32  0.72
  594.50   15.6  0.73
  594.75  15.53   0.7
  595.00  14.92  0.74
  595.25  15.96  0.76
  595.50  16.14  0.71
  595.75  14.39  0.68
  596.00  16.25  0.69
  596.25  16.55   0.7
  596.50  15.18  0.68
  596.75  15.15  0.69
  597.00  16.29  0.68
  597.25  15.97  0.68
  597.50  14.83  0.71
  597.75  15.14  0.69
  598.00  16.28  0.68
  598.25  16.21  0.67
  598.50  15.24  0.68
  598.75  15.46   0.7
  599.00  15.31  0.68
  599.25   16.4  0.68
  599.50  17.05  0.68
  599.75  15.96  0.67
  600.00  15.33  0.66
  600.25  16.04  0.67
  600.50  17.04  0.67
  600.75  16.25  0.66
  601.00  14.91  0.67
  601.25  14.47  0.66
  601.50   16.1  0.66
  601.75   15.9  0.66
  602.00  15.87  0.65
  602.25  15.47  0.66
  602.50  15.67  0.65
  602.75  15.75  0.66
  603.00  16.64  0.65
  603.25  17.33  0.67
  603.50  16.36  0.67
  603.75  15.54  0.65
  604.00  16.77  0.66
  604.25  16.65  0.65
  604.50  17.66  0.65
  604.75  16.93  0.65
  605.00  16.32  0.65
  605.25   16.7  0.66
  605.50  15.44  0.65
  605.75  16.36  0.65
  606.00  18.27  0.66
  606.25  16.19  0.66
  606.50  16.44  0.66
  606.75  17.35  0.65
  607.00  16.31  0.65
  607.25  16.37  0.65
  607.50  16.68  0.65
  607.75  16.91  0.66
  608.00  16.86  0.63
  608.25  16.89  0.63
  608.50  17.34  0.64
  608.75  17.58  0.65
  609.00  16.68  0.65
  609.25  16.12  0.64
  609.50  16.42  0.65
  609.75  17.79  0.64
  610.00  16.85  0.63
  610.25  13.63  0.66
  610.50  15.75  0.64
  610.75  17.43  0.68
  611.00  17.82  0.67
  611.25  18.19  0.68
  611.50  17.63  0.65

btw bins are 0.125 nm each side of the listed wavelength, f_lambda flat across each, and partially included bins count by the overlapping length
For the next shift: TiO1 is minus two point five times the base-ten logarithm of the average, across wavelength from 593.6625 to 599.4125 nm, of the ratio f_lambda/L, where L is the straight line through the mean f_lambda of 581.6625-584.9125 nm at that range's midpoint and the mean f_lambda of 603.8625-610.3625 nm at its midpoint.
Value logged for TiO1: 0.07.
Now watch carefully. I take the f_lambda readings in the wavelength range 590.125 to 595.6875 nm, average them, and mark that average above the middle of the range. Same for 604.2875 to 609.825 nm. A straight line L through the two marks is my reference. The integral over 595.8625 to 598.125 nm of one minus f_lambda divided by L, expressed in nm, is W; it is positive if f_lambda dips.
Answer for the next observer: -0.02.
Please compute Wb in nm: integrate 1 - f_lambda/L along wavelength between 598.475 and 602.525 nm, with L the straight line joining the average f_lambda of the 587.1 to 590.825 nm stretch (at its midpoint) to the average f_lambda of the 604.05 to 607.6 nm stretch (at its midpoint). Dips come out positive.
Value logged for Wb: -0.18 nm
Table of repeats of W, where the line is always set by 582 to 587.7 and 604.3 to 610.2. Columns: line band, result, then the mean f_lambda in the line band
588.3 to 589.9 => 0.74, 8.72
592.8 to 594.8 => 0.08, 15.6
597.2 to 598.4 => 0.06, 15.7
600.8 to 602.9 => 0.13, 15.6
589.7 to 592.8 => 0.46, 13.9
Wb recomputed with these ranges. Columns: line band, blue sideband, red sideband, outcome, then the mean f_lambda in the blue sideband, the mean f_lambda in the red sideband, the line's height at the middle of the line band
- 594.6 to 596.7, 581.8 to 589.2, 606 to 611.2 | 0.03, 15.1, 16.7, 15.8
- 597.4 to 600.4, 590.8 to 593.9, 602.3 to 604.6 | 0.00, 14.8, 16.4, 15.8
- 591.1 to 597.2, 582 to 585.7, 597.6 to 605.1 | 0.36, 16.5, 16.1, 16.3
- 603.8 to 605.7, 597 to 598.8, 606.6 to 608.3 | -0.02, 15.6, 16.8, 16.4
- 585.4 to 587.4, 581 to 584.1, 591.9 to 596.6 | 0.13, 16.6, 15.4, 16.2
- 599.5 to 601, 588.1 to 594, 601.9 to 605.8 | -0.07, 13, 16.3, 15.4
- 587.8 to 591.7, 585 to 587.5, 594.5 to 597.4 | 0.88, 15.2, 15.7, 15.4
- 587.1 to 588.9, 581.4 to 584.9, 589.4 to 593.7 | 0.20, 16.7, 13.7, 15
